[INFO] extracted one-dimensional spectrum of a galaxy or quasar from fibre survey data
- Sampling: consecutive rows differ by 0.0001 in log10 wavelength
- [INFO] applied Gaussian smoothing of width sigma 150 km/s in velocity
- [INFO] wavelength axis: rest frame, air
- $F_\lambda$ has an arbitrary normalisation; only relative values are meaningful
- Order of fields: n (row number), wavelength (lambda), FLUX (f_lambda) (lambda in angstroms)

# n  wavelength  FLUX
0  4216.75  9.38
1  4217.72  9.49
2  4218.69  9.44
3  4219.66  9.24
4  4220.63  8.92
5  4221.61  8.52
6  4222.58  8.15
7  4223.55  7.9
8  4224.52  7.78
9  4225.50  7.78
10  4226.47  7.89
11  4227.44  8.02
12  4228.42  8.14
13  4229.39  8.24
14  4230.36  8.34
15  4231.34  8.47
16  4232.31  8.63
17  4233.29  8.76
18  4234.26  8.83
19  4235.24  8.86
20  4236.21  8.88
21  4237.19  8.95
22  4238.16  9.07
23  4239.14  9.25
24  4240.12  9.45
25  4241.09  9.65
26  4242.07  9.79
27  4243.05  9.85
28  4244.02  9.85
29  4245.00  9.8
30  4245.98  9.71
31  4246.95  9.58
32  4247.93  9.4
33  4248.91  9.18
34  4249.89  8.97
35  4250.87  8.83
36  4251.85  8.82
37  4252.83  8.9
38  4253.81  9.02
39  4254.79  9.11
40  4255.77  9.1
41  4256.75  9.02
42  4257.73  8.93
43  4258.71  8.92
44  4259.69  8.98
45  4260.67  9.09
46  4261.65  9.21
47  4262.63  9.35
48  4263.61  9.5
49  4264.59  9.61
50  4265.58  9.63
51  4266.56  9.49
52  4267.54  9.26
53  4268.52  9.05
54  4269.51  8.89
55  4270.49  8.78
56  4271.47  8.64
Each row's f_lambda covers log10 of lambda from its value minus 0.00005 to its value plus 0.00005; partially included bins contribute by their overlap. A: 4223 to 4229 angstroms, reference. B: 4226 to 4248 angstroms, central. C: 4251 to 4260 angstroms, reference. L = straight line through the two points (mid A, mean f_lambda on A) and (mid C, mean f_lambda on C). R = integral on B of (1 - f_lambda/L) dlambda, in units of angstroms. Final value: -1.8 angstroms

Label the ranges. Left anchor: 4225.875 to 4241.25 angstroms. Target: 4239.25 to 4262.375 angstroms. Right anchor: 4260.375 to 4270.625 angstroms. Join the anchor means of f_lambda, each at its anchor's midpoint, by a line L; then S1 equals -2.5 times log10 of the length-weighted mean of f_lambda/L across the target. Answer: -0.031 mag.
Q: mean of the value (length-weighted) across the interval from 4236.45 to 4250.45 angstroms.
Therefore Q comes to 9.45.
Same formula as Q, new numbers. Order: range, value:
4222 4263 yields 8.92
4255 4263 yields 9.08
